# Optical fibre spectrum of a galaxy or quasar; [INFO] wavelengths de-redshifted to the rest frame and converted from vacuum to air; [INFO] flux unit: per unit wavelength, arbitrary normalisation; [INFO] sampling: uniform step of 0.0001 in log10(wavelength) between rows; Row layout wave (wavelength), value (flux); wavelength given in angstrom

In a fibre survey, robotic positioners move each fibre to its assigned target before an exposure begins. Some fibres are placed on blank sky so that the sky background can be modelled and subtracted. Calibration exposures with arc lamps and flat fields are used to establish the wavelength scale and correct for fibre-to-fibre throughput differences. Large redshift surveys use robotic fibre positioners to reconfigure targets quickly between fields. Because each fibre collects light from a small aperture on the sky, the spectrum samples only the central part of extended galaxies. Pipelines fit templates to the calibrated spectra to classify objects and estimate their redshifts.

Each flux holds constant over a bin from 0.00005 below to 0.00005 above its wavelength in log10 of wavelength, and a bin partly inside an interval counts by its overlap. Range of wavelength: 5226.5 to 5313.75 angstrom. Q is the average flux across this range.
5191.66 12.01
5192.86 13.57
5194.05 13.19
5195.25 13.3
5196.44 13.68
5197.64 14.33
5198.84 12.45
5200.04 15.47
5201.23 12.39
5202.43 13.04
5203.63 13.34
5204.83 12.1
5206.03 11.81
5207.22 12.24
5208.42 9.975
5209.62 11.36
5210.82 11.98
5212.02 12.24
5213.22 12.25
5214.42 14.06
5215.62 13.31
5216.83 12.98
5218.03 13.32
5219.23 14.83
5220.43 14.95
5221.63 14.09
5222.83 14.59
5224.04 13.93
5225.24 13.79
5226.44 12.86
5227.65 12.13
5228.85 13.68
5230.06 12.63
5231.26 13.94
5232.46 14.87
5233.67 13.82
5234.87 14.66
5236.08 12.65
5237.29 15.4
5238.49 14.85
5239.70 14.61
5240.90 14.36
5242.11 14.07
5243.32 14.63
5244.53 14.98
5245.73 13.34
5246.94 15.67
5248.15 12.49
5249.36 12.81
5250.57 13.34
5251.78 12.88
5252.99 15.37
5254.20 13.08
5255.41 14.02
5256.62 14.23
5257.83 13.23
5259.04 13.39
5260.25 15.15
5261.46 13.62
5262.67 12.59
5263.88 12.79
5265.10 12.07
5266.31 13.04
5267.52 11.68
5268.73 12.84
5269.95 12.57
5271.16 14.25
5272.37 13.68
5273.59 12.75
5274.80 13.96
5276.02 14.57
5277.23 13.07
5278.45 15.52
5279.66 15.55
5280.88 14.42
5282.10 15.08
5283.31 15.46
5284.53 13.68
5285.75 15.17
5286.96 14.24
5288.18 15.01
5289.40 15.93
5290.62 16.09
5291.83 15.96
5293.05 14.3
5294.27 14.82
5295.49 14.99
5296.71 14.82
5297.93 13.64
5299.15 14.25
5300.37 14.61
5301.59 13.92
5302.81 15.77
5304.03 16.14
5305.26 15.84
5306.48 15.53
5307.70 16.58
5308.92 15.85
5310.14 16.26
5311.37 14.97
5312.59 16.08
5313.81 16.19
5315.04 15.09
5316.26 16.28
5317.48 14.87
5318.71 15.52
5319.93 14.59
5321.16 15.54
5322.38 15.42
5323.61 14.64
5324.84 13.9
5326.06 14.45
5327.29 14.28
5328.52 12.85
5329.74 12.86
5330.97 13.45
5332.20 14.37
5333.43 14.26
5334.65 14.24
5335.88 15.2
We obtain 14.3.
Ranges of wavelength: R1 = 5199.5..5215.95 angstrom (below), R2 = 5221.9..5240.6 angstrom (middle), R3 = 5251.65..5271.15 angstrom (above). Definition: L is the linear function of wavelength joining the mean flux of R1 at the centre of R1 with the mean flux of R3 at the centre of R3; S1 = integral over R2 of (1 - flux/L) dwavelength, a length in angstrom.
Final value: -1.49 angstrom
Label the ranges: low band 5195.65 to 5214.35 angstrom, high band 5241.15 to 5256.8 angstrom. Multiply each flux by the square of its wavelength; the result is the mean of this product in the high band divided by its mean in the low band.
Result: 1.12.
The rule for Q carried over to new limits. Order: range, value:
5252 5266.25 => 13.6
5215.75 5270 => 13.7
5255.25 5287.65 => 13.8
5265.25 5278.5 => 13.3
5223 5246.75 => 14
